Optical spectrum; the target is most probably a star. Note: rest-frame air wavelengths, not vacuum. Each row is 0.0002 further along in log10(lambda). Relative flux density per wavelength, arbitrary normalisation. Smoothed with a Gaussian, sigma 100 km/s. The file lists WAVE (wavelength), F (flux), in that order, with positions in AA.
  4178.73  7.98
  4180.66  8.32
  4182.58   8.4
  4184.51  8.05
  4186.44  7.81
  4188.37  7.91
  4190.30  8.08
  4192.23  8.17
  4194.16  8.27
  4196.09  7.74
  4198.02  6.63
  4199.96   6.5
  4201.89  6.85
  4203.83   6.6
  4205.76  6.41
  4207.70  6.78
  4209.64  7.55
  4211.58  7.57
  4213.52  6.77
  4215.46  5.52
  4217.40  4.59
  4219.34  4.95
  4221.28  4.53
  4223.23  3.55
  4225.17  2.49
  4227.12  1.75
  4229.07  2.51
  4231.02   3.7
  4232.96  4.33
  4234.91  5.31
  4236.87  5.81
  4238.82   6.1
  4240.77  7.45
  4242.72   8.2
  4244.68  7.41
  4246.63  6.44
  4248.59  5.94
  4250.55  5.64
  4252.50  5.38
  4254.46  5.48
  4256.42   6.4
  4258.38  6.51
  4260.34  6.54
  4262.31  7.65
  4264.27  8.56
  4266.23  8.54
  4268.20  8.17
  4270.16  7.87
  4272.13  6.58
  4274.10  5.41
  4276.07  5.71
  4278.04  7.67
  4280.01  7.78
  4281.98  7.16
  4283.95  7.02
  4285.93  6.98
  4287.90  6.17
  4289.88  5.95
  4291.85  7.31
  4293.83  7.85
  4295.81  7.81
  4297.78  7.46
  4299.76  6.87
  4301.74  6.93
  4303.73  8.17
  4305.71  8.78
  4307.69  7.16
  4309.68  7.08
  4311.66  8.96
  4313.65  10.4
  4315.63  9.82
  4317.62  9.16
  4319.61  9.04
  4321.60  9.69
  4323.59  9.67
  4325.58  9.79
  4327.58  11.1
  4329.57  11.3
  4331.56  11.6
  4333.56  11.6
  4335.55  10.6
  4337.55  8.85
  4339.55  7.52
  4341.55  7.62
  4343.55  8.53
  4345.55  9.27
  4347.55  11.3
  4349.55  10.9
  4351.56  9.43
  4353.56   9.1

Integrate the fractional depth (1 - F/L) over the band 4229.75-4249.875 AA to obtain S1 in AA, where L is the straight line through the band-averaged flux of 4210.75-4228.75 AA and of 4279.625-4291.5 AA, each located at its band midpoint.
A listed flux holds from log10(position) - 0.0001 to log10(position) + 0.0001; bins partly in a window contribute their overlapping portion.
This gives -2.9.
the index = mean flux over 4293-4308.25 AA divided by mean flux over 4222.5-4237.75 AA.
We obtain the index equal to 2.08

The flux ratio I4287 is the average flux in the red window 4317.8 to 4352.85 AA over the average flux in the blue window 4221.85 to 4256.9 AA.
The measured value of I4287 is 1.9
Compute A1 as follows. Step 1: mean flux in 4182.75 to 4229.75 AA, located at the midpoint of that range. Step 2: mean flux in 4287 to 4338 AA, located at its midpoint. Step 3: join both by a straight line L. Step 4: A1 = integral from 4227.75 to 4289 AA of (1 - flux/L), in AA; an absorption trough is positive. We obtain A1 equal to 8.8 AA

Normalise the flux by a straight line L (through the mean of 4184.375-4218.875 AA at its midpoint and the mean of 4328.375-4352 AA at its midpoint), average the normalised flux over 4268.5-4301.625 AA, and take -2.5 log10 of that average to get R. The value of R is 0.24 mag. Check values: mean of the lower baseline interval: 7.04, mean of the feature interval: 7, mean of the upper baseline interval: 9.9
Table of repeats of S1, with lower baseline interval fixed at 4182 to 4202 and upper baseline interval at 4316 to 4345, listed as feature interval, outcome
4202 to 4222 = 4.51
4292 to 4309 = 3.06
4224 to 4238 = 7.70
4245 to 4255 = 3.09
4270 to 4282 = 2.86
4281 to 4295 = 3.33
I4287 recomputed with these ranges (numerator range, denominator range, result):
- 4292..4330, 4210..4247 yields 1.67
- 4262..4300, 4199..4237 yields 1.39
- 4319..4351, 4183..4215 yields 1.35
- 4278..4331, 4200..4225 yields 1.41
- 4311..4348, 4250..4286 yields 1.41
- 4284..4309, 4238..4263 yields 1.11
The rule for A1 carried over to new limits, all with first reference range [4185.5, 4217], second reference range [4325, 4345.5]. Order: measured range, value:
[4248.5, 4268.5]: 3.6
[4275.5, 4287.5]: 2.3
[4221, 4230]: 5.6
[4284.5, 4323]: 5.1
